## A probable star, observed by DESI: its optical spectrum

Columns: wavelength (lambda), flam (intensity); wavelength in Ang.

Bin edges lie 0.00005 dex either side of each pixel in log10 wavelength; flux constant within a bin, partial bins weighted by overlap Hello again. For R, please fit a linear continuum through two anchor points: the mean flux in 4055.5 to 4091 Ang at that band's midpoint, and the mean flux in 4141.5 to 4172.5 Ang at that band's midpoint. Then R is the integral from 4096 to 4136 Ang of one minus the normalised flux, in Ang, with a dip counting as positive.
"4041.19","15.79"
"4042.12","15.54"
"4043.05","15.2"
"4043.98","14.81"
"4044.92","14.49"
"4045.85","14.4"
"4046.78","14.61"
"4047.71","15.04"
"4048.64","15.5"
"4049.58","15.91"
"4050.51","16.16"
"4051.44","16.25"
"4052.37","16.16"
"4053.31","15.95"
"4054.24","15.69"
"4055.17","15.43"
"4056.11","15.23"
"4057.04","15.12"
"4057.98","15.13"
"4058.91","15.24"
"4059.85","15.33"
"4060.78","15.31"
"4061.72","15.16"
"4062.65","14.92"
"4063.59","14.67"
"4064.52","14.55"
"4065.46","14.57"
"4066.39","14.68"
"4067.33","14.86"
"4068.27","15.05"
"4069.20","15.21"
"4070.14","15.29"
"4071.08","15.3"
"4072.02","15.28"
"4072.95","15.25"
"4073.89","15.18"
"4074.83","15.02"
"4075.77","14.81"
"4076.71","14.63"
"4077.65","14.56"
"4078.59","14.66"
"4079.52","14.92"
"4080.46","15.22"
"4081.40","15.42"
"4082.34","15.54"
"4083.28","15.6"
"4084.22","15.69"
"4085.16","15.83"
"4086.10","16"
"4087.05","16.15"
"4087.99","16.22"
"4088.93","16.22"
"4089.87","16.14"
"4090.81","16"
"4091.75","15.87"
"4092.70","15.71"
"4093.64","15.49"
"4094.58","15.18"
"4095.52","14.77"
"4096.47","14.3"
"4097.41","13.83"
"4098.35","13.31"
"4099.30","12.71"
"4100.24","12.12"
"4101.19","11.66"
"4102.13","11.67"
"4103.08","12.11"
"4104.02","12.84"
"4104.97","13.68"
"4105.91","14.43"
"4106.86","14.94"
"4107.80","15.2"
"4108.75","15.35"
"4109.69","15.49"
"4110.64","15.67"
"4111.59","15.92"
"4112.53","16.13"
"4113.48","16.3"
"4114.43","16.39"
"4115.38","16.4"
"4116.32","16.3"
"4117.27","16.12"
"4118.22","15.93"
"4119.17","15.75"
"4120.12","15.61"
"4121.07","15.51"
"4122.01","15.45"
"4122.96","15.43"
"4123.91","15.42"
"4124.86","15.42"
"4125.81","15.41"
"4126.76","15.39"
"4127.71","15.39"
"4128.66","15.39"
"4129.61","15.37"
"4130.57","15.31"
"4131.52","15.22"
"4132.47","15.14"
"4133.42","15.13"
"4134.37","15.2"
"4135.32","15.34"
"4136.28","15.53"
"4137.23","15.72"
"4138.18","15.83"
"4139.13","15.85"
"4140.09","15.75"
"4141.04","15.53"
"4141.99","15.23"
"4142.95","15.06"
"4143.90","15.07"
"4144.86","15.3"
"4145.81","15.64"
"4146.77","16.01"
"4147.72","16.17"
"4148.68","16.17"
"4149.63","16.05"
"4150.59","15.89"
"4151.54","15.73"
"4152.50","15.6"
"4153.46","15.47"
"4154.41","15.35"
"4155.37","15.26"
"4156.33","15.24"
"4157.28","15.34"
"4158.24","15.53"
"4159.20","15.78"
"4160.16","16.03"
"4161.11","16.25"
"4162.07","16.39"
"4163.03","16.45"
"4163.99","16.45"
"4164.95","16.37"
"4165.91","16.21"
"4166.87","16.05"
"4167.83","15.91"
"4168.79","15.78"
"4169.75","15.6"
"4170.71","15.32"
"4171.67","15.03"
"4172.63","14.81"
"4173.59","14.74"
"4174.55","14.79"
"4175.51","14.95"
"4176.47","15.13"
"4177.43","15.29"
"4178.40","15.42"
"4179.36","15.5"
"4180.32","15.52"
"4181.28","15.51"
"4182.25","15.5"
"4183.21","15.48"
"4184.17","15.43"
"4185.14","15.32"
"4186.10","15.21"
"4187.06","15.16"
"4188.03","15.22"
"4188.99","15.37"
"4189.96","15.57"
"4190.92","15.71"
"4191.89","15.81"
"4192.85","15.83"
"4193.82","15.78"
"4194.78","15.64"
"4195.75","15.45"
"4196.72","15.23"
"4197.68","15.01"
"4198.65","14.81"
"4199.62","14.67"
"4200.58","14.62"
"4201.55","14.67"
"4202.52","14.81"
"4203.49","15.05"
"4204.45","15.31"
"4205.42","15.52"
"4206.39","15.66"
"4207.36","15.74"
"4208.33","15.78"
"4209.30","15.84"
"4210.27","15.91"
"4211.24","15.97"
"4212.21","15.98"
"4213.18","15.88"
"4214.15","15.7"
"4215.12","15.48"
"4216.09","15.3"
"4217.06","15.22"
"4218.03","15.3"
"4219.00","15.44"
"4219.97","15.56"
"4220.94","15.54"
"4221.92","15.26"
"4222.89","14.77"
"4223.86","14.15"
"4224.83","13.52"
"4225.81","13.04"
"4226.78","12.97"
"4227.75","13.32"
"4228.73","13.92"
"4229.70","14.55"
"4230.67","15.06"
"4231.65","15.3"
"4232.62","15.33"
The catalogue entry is 1.5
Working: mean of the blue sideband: 15.3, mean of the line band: 14.9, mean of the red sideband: 15.7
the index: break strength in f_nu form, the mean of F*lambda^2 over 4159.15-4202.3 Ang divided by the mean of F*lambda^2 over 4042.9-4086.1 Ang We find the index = 1.1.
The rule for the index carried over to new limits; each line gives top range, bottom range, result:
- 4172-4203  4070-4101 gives 1.06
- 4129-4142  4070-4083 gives 1.05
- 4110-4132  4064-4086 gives 1.06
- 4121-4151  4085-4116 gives 1.06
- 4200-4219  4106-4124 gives 1.03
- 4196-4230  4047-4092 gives 1.05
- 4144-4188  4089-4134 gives 1.07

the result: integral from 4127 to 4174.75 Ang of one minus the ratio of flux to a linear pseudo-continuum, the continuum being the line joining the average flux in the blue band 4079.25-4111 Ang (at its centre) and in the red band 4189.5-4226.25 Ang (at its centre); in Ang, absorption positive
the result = -1.89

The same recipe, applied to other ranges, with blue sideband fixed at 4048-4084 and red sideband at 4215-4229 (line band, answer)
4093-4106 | 1.43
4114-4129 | -0.71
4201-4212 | -0.64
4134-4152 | -0.88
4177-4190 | -0.57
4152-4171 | -1.28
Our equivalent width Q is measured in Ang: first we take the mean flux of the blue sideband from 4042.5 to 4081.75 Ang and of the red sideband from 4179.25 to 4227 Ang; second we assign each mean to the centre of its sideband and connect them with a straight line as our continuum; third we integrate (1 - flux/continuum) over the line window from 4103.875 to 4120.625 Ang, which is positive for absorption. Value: -0.4 Ang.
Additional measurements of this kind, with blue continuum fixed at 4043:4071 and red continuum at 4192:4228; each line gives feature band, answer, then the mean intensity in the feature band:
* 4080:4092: -0.5 Ang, 15.8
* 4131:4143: -0.2 Ang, 15.4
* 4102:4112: 0.5 Ang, 14.4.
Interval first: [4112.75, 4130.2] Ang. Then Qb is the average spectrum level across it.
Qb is 15.7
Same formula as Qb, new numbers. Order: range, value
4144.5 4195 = 15.6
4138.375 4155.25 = 15.6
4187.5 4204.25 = 15.3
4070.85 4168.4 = 15.3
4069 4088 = 15.3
